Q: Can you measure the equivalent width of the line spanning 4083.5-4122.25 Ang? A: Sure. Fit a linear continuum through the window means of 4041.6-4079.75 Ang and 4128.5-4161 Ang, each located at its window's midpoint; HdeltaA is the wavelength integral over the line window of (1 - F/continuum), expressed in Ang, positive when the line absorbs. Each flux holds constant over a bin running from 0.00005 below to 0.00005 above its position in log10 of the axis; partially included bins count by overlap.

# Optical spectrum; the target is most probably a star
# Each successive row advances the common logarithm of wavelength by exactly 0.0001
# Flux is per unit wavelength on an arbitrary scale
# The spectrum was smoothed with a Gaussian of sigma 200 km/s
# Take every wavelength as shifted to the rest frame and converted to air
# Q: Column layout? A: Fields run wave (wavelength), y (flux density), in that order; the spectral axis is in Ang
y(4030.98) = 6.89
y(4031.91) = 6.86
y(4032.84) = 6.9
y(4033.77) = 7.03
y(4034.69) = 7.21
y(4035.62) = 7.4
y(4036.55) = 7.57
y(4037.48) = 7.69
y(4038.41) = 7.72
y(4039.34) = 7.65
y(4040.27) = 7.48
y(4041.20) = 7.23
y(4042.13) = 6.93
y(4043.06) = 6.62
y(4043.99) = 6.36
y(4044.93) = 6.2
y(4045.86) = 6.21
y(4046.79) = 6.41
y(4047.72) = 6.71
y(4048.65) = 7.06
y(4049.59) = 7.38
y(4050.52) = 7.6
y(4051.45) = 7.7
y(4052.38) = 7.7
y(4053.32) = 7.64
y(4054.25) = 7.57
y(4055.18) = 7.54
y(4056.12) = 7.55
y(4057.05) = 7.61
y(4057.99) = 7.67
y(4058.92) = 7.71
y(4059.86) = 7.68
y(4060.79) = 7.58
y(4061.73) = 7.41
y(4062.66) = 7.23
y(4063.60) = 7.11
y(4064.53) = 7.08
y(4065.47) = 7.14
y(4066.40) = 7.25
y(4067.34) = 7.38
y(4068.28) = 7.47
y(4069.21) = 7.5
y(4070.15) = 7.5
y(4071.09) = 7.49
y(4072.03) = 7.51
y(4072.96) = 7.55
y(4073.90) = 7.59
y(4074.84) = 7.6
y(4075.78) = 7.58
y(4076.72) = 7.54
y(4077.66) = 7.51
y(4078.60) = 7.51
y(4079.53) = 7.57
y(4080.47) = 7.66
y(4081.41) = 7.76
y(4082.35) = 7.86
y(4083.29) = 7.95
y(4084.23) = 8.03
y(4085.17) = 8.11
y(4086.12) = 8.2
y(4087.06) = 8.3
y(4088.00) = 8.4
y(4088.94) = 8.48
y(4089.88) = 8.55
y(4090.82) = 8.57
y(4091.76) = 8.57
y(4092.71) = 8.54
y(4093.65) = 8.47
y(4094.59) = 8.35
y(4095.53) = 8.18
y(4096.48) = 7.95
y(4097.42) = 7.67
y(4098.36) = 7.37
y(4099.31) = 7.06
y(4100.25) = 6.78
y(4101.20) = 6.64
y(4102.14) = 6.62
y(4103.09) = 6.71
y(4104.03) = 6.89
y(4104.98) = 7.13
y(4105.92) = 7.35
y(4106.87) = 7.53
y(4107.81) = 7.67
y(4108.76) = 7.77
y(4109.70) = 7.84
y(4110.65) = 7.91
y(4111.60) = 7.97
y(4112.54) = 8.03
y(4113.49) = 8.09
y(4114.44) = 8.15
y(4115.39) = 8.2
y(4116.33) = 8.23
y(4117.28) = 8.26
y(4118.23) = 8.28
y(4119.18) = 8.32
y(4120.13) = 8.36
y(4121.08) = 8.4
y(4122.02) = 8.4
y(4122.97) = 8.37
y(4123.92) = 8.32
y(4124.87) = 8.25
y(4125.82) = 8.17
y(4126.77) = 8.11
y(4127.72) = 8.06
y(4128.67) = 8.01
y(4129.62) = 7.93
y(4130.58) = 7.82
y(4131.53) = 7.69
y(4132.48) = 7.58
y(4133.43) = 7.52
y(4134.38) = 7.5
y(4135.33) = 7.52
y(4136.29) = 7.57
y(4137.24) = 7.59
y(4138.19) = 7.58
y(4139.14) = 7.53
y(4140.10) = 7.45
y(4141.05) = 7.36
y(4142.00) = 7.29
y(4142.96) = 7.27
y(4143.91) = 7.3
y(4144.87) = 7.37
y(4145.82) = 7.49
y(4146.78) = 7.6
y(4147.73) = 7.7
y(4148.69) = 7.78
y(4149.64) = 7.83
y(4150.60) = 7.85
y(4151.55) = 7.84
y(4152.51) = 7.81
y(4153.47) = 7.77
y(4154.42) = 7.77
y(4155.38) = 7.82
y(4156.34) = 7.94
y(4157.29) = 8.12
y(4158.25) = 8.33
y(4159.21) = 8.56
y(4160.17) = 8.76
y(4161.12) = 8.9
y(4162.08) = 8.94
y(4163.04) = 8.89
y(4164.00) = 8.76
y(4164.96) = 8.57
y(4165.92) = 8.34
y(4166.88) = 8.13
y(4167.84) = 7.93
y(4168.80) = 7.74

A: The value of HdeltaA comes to -2.0 Ang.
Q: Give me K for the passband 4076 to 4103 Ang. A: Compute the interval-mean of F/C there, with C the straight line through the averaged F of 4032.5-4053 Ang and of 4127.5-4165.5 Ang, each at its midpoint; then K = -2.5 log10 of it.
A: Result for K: -0.05 mag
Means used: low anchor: 7.13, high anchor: 7.87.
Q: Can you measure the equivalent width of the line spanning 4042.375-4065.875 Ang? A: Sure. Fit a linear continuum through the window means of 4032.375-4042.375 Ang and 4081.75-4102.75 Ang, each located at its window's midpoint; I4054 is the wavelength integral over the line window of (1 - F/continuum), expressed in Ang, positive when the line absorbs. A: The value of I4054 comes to 1.0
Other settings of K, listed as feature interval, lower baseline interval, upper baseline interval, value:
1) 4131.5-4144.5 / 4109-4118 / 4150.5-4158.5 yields 0.071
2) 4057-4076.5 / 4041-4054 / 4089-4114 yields -0.031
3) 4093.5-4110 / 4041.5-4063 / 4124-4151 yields 0.009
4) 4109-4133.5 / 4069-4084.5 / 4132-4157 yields -0.066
